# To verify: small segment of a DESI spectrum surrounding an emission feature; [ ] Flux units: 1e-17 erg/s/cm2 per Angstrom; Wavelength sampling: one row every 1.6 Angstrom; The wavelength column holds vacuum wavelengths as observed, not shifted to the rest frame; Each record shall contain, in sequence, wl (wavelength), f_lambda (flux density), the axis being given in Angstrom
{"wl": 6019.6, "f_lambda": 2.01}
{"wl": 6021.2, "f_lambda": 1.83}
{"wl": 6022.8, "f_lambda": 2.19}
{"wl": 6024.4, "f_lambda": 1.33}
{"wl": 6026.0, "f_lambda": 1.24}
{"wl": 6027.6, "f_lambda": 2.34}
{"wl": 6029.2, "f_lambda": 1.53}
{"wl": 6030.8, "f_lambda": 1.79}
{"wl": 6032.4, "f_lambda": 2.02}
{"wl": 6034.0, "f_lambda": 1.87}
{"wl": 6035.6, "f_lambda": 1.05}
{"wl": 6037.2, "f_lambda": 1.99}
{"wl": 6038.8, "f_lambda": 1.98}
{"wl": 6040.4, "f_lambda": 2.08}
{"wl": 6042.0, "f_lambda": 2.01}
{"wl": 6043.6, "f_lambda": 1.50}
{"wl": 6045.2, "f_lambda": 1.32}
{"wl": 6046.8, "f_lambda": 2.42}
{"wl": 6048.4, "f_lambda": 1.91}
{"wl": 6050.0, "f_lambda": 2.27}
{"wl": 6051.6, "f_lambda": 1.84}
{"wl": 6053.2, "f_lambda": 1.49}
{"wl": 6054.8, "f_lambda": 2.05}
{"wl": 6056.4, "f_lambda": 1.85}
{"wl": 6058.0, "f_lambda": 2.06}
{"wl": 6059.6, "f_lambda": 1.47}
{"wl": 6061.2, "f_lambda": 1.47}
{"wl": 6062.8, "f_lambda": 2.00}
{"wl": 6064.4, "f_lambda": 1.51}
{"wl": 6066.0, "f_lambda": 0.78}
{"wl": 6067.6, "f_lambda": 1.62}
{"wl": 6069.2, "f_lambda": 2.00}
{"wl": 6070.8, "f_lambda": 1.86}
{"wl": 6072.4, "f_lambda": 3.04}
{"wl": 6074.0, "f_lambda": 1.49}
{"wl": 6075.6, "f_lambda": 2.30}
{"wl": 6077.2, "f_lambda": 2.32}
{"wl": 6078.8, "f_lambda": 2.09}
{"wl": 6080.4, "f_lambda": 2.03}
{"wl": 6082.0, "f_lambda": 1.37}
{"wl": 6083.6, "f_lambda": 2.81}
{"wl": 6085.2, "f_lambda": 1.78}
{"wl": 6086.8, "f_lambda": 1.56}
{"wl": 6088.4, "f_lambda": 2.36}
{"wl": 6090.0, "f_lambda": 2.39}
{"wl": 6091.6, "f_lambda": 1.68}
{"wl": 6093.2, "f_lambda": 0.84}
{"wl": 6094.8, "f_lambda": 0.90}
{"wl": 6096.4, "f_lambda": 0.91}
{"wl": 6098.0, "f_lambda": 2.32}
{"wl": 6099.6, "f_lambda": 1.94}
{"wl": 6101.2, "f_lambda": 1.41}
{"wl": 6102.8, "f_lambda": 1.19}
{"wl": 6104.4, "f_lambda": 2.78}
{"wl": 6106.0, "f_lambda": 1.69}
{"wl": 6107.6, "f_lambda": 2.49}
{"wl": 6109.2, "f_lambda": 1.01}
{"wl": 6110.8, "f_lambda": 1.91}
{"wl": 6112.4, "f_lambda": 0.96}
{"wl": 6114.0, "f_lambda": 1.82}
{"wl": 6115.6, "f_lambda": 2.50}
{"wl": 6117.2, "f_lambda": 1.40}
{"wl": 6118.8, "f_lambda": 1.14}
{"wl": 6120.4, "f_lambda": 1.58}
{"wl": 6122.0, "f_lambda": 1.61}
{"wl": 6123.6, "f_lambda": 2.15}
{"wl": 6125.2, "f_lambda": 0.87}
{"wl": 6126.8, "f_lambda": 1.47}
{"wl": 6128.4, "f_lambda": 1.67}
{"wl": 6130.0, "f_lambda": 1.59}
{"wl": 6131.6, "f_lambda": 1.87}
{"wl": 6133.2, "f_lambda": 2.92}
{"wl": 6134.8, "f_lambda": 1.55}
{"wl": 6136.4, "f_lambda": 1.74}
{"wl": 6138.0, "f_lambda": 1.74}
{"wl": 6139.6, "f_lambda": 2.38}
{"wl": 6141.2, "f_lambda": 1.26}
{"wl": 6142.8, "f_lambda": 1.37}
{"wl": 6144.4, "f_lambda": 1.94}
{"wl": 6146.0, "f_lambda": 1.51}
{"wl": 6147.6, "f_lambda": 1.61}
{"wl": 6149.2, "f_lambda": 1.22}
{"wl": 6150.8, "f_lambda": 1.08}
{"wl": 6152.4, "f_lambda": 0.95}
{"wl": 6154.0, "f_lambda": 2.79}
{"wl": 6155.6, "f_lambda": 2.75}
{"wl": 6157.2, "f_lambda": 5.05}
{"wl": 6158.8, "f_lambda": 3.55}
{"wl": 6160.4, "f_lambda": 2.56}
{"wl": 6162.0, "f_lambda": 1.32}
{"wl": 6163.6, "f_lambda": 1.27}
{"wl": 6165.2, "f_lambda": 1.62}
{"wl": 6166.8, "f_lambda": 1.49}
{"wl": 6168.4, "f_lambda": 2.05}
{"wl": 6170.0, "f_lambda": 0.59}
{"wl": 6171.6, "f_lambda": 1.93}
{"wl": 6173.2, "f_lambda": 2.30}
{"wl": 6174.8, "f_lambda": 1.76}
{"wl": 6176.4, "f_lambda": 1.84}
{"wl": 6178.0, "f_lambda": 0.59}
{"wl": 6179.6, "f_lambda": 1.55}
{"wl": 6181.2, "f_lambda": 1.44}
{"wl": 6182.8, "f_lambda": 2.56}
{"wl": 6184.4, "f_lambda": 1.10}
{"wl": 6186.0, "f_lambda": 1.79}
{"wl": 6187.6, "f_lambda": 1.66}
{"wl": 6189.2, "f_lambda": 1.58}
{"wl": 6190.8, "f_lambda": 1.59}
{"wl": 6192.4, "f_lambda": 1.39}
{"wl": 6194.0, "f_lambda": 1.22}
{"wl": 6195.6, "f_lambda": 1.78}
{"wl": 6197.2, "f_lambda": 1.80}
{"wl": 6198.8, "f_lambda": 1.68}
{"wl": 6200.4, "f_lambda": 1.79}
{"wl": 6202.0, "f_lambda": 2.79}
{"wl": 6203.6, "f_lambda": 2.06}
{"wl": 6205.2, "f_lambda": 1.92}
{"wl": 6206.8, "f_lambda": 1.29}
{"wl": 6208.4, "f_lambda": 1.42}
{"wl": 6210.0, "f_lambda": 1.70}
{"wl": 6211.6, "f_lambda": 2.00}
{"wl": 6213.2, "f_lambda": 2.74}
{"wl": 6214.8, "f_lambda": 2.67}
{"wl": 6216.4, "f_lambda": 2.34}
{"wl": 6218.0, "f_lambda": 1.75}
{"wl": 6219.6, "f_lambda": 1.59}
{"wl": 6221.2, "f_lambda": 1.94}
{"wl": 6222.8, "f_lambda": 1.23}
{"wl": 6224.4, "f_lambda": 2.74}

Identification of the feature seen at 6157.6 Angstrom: H-beta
